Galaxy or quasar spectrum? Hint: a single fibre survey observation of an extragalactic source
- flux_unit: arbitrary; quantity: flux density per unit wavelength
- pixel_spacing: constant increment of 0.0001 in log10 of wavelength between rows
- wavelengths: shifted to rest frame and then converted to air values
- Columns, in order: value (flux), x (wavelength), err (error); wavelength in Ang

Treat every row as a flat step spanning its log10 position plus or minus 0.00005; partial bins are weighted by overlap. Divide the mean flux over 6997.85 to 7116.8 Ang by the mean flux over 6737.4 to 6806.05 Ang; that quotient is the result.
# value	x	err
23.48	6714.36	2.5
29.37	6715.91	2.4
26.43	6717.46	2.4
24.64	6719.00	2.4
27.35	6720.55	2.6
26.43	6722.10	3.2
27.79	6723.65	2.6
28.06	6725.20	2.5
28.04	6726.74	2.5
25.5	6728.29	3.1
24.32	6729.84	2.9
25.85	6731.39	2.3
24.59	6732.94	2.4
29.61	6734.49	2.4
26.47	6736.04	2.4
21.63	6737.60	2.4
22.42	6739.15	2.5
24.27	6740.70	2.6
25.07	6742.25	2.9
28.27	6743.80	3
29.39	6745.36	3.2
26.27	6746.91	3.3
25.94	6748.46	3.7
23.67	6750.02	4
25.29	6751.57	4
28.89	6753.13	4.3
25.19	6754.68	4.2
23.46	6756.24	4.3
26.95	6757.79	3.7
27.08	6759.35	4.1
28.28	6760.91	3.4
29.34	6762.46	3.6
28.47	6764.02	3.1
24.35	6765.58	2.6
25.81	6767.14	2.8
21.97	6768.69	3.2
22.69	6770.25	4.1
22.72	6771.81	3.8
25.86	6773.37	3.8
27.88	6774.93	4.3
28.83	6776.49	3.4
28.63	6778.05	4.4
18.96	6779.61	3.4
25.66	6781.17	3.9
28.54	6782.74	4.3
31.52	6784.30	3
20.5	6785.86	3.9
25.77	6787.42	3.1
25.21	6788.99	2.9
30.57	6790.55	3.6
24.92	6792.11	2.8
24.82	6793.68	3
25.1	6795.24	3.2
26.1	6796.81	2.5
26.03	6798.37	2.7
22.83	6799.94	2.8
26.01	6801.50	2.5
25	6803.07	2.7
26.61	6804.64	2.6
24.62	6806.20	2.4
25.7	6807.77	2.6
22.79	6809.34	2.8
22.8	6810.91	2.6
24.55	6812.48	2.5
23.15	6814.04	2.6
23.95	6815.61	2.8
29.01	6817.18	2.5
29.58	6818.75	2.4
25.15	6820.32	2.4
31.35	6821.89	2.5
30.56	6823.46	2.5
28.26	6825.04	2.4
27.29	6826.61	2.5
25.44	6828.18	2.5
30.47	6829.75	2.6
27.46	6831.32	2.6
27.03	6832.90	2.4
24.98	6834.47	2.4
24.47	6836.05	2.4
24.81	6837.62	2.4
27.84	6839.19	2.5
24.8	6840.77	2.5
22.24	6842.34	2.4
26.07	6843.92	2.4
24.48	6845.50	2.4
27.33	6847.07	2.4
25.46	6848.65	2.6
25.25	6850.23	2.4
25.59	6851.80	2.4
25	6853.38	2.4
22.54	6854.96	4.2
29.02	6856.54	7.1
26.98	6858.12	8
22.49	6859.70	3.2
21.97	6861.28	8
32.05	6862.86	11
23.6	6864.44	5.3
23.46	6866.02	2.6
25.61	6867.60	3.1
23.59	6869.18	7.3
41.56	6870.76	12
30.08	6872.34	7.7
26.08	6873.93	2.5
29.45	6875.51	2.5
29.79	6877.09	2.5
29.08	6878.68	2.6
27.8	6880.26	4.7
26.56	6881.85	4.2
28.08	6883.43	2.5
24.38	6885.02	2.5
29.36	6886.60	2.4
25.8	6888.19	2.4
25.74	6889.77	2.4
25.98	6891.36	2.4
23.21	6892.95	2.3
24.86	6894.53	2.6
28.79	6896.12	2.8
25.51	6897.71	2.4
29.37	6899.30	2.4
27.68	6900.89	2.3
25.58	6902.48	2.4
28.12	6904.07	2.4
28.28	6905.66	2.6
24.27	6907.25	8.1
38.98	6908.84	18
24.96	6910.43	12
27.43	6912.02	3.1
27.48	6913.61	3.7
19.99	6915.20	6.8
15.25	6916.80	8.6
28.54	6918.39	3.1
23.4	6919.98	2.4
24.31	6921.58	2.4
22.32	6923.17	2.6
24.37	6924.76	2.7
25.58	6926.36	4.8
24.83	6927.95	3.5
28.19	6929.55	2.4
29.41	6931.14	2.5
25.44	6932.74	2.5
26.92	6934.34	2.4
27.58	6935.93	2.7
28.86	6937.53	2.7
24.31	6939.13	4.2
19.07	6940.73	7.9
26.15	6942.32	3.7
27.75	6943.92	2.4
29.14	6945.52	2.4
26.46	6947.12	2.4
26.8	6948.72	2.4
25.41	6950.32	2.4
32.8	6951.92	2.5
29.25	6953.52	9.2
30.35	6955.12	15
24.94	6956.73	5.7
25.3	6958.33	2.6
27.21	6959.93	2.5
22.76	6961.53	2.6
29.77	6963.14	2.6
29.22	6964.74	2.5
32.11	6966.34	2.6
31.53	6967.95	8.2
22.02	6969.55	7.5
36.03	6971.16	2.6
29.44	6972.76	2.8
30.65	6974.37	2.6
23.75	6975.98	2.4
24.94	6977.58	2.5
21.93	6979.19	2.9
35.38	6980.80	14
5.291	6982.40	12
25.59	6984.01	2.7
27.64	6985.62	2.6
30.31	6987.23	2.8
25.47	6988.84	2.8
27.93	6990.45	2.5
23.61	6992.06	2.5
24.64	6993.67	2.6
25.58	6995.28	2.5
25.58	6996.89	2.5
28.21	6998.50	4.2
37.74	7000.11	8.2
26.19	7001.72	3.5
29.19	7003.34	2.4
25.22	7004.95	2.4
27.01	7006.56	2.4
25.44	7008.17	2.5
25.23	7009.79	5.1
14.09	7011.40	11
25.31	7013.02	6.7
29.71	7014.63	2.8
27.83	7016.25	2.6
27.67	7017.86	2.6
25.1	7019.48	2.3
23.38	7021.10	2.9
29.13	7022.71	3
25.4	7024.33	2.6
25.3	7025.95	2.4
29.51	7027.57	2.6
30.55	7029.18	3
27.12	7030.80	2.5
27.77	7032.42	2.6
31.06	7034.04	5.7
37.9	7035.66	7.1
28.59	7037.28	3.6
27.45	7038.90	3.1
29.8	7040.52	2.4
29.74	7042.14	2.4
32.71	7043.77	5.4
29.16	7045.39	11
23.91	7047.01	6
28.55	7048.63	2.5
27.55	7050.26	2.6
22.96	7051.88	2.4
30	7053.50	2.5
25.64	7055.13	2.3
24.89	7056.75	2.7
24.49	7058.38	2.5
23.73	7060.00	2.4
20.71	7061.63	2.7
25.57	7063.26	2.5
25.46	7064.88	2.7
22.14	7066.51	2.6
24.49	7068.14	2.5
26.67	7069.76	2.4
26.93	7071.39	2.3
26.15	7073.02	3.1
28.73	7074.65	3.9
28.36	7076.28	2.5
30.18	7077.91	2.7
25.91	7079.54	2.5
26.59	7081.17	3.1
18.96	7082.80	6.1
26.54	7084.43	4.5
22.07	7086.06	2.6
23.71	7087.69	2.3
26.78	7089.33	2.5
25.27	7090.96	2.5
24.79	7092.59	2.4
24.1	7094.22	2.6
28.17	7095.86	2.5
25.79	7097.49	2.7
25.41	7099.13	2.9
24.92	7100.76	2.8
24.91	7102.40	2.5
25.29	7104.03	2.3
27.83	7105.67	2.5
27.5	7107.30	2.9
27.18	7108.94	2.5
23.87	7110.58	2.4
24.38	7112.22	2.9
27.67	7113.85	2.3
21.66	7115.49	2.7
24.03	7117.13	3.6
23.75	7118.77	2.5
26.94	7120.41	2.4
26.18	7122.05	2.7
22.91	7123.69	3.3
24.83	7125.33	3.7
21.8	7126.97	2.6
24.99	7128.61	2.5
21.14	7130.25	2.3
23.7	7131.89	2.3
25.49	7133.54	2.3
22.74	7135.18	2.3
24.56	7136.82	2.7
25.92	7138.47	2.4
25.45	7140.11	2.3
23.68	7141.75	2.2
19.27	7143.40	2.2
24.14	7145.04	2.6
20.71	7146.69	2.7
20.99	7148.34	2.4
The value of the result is 1.03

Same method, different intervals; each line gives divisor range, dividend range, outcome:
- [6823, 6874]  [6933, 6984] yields 1.01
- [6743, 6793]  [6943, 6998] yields 1.03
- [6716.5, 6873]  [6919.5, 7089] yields 1.02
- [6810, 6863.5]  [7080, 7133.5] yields 0.95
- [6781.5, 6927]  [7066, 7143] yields 0.96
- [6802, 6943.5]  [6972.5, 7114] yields 1.00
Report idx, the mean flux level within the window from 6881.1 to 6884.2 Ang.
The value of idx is 27.4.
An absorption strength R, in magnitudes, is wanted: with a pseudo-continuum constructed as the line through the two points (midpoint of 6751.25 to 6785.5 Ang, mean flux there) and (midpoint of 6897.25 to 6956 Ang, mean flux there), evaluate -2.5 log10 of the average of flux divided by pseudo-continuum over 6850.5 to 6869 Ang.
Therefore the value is 0.05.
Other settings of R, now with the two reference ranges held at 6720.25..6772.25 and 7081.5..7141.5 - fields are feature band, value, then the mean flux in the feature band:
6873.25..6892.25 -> -0.08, 27.3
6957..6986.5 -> -0.06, 26.7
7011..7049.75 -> -0.12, 27.9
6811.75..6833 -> -0.07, 27.4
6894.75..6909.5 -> -0.11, 28.3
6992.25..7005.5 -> -0.10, 27.7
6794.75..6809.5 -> 0.02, 25.2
